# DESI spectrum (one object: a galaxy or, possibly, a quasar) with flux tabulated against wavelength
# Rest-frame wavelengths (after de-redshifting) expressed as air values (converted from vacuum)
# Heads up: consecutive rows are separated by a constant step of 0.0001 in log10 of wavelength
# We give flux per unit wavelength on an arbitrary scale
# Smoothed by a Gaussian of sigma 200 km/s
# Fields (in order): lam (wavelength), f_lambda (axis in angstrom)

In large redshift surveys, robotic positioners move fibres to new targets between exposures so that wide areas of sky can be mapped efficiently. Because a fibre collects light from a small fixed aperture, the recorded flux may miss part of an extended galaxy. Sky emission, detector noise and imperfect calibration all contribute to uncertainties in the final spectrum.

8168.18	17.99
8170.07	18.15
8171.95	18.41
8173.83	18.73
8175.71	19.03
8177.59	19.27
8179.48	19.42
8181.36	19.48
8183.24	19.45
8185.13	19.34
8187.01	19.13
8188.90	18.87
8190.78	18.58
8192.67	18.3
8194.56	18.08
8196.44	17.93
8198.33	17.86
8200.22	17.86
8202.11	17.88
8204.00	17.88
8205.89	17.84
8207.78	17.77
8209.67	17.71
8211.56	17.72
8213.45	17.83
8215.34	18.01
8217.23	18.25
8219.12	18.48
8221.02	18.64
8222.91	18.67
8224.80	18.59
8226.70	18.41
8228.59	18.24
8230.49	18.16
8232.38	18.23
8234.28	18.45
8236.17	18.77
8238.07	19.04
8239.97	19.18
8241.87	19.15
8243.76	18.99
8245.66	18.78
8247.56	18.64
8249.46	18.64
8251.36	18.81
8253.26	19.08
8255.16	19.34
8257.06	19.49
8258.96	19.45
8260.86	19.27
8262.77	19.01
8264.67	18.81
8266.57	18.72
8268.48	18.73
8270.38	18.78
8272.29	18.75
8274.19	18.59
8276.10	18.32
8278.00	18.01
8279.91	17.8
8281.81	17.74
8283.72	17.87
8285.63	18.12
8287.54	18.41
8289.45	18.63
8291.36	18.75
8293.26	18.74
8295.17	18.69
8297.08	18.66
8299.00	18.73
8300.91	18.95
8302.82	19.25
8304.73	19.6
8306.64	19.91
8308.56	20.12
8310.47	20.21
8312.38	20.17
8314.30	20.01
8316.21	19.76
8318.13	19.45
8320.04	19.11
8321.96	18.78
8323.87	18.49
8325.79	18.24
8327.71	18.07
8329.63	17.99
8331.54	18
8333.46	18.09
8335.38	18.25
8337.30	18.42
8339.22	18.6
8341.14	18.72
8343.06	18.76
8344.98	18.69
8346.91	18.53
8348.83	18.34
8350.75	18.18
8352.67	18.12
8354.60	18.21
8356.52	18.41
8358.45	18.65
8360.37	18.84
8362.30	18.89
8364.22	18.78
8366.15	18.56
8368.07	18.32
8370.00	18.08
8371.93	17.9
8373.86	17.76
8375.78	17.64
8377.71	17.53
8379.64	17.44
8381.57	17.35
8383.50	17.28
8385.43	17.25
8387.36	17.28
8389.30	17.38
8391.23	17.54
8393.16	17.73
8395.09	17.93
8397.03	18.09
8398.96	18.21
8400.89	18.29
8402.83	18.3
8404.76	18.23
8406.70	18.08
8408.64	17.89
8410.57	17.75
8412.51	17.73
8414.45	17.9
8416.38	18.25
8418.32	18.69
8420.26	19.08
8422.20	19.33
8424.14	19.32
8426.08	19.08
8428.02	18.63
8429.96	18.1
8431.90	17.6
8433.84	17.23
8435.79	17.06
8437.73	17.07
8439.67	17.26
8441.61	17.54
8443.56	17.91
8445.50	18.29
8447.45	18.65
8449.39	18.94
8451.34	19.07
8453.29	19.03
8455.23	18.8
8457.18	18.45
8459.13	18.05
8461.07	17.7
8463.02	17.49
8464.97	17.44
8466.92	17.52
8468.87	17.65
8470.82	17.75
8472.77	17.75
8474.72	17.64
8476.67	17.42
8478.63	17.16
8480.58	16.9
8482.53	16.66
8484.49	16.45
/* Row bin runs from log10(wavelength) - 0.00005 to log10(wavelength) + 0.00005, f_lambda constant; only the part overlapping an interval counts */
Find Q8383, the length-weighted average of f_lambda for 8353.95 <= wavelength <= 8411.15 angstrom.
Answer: 18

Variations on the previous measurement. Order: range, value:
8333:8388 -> 18.2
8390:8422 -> 18.1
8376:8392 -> 17.4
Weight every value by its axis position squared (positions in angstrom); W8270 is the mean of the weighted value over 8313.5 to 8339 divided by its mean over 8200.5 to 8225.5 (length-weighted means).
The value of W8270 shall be 1.1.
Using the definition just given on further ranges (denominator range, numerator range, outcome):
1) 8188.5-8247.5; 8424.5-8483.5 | 1.03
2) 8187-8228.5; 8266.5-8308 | 1.05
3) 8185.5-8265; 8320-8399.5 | 1.01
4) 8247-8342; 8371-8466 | 0.99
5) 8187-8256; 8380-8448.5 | 1.02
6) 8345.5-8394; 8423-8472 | 1.02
